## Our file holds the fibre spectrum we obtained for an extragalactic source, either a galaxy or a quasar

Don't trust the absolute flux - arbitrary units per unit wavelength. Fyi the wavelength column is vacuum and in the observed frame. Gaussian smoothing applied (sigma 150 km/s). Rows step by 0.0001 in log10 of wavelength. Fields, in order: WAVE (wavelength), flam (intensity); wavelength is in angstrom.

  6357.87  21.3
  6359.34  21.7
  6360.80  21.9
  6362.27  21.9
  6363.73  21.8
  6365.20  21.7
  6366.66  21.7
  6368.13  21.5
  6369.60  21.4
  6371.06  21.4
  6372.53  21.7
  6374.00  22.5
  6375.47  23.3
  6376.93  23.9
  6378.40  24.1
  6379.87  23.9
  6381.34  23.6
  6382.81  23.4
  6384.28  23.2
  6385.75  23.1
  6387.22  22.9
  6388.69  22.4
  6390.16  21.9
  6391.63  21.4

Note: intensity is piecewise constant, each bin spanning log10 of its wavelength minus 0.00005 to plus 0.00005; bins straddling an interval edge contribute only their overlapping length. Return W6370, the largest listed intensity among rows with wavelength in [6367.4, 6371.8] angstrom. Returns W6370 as 21.5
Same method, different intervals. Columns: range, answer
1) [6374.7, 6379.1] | 24.1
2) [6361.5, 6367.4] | 21.9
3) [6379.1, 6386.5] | 23.9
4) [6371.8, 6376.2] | 23.3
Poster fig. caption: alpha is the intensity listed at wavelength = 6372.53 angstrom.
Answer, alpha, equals 21.7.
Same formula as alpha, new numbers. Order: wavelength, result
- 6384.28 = 23.2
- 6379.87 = 23.9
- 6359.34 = 21.7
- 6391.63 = 21.4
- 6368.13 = 21.5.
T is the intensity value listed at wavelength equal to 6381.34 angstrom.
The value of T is 23.6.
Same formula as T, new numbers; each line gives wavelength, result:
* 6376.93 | 23.9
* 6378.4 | 24.1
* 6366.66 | 21.7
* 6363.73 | 21.8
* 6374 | 22.5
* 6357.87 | 21.3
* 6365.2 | 21.7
